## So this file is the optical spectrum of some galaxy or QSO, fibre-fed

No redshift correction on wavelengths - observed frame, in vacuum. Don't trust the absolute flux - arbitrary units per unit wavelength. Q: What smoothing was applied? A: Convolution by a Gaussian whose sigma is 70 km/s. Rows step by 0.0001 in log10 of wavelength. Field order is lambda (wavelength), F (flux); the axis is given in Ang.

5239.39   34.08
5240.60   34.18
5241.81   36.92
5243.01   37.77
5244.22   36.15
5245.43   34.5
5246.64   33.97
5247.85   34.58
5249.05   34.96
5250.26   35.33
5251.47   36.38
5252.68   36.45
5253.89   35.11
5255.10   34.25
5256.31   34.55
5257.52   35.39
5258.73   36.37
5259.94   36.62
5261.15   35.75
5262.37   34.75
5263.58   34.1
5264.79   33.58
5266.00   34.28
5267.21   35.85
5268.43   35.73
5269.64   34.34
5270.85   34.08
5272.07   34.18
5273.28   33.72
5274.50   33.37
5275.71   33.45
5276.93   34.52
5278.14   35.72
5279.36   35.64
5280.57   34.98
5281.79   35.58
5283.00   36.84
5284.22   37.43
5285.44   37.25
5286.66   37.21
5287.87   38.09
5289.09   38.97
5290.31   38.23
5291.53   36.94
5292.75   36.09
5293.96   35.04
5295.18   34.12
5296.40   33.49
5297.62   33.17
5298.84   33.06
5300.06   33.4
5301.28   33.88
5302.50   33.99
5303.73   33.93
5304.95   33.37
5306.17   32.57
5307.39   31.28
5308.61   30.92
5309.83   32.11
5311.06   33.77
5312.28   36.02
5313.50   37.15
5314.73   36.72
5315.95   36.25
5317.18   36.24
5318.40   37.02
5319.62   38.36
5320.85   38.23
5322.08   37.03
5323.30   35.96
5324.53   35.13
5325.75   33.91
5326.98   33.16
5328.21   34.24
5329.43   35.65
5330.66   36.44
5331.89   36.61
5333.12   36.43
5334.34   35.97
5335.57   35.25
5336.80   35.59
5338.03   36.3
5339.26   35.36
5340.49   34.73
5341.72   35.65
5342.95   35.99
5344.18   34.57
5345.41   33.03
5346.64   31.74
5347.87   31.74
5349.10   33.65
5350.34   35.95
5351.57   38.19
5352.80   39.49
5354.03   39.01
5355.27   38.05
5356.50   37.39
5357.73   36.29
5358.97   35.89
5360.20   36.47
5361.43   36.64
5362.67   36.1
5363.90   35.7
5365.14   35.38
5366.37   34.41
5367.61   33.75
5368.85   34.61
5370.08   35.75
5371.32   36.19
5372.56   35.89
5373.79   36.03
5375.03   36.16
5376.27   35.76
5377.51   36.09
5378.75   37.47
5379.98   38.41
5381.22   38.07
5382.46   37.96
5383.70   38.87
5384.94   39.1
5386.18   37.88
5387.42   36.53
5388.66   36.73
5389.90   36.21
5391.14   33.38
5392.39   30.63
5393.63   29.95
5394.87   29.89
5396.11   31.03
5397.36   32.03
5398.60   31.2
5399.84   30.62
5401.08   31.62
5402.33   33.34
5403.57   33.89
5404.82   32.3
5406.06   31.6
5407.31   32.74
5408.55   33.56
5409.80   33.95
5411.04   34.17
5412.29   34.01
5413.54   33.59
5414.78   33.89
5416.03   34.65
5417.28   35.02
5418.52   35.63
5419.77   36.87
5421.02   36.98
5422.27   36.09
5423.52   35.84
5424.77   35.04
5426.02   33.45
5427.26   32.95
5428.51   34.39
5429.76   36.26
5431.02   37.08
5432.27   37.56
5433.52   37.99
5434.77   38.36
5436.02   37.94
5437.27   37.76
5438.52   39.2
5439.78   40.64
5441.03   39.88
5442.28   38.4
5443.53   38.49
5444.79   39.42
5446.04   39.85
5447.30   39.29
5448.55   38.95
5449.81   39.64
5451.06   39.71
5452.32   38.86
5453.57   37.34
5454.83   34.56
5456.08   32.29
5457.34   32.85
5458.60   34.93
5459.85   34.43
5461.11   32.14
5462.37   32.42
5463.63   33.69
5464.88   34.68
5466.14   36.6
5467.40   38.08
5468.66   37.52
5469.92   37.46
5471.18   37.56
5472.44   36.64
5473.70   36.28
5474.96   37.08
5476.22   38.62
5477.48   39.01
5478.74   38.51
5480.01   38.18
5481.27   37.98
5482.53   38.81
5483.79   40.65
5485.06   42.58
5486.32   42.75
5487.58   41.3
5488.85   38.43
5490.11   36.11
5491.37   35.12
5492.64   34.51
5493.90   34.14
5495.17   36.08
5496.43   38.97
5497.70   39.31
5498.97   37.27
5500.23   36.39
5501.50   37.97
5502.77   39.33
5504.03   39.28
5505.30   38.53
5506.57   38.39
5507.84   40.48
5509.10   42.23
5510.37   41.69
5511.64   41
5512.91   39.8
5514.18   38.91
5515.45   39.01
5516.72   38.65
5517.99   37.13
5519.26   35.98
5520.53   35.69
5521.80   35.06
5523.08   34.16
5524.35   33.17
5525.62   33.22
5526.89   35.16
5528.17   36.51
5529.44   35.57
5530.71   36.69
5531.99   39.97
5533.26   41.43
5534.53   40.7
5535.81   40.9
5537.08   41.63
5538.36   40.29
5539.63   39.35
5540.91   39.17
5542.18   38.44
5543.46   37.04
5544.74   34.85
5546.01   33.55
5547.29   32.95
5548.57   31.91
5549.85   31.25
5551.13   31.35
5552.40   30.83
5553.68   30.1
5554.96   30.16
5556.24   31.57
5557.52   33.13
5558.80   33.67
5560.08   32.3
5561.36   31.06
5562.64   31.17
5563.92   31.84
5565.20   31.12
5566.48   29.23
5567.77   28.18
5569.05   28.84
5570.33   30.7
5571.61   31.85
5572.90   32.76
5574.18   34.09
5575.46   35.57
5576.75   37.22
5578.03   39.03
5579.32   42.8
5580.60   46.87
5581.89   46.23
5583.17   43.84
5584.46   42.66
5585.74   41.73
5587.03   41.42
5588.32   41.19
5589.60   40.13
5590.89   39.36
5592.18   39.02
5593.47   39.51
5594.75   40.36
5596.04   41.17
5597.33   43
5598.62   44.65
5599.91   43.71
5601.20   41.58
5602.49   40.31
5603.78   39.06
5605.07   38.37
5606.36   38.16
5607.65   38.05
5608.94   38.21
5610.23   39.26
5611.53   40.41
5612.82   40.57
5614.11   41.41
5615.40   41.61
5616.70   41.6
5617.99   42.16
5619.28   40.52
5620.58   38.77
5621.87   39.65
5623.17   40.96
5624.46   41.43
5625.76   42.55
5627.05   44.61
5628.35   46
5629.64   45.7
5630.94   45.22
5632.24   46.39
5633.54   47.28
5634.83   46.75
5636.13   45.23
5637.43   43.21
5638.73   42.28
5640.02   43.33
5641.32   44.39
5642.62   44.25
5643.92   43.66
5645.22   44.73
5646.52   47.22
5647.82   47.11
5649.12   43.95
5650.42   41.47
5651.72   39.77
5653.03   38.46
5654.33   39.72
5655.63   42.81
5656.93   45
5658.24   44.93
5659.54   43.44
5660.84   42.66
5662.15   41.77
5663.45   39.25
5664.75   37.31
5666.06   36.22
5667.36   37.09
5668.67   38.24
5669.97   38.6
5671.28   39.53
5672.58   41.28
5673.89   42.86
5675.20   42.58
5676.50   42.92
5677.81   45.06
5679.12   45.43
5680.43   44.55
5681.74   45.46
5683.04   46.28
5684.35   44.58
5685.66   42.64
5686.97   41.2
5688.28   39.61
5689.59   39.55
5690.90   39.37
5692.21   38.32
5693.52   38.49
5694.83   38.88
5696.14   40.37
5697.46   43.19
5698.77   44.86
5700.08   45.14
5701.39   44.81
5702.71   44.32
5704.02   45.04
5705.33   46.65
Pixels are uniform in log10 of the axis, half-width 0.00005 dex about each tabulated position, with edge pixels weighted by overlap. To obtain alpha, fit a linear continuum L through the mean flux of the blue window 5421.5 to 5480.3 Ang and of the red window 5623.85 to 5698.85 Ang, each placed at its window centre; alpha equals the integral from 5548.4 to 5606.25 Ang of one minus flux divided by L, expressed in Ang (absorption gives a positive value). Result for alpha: 5.3 Ang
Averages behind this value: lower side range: 36.9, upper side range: 42.5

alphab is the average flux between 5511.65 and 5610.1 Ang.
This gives 37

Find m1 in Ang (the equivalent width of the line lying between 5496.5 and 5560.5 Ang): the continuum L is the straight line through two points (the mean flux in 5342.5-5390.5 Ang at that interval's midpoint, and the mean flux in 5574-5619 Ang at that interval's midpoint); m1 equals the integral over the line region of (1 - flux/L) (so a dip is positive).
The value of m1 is 4.4 Ang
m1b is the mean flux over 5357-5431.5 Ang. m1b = 34.9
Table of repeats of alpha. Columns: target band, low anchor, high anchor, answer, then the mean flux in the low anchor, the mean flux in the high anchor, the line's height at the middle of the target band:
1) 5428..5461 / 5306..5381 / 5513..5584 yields -1.72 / 35.6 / 35.6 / 35.6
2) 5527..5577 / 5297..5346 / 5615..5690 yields 7.39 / 35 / 42.6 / 40.3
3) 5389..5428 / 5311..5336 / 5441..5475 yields 3.21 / 36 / 36.7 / 36.5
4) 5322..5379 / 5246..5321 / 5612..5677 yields 1.27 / 35.1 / 42.4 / 36.5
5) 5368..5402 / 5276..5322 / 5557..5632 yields 1.35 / 35.3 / 39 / 36.4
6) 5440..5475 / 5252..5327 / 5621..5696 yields 1.53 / 35.2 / 42.5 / 38.5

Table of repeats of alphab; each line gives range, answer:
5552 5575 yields 31.3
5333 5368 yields 35.7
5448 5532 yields 37.3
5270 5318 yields 34.9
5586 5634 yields 41.4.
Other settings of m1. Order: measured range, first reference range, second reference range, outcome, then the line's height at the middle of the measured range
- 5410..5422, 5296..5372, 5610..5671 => 0.70 Ang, 37.1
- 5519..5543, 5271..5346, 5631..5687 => 1.51 Ang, 40.1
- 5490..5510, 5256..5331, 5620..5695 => 0.73 Ang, 39.3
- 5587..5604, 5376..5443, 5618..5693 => -0.14 Ang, 40.7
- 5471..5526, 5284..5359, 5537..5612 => -2.39 Ang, 36.4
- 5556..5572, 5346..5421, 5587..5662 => 3.68 Ang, 40.4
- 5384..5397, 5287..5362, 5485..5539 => 0.77 Ang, 36.4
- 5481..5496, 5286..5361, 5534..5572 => -1.80 Ang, 34.1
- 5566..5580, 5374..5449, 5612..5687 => 2.30 Ang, 40.4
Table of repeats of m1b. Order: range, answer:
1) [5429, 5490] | 37.7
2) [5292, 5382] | 35.4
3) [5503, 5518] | 39.7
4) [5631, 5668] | 42.9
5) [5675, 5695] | 42.3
